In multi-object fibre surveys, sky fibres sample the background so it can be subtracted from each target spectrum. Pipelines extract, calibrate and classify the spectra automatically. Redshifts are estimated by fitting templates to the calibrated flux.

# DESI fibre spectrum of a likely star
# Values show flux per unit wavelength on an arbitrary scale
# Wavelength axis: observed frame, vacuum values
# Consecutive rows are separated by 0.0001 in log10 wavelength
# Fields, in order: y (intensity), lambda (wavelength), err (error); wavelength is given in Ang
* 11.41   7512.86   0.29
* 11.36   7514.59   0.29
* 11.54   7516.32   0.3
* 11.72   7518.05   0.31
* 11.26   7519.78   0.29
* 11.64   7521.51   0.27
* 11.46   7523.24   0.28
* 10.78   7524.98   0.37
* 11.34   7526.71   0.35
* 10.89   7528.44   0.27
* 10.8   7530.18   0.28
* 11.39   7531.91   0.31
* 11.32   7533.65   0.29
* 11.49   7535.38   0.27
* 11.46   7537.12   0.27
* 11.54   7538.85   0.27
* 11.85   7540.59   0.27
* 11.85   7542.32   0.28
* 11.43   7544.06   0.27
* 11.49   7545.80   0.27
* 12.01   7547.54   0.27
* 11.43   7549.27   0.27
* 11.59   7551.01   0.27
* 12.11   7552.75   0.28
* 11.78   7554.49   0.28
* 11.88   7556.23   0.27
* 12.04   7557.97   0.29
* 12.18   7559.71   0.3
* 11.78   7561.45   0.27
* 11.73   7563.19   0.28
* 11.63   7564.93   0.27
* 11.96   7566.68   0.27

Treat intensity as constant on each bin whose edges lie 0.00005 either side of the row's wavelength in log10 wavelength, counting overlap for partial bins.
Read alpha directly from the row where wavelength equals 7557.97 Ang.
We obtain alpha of 12.04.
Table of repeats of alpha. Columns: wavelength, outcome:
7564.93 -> 11.63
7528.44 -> 10.89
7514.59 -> 11.36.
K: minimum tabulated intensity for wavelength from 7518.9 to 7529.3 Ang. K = 10.78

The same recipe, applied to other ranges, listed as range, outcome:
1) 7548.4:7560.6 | 11.43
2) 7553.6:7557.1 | 11.78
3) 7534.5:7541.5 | 11.46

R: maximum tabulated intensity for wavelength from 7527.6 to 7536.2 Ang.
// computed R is 11.49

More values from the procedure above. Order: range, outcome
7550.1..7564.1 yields 12.18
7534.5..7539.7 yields 11.54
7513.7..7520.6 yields 11.72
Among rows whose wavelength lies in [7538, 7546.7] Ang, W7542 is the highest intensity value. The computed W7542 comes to 11.85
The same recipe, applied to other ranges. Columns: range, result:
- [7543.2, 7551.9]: 12.01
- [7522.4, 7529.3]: 11.46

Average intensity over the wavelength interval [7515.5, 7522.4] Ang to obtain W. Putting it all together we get 11.5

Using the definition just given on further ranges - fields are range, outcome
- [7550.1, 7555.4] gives 11.8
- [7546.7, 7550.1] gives 11.7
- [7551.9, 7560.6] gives 12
